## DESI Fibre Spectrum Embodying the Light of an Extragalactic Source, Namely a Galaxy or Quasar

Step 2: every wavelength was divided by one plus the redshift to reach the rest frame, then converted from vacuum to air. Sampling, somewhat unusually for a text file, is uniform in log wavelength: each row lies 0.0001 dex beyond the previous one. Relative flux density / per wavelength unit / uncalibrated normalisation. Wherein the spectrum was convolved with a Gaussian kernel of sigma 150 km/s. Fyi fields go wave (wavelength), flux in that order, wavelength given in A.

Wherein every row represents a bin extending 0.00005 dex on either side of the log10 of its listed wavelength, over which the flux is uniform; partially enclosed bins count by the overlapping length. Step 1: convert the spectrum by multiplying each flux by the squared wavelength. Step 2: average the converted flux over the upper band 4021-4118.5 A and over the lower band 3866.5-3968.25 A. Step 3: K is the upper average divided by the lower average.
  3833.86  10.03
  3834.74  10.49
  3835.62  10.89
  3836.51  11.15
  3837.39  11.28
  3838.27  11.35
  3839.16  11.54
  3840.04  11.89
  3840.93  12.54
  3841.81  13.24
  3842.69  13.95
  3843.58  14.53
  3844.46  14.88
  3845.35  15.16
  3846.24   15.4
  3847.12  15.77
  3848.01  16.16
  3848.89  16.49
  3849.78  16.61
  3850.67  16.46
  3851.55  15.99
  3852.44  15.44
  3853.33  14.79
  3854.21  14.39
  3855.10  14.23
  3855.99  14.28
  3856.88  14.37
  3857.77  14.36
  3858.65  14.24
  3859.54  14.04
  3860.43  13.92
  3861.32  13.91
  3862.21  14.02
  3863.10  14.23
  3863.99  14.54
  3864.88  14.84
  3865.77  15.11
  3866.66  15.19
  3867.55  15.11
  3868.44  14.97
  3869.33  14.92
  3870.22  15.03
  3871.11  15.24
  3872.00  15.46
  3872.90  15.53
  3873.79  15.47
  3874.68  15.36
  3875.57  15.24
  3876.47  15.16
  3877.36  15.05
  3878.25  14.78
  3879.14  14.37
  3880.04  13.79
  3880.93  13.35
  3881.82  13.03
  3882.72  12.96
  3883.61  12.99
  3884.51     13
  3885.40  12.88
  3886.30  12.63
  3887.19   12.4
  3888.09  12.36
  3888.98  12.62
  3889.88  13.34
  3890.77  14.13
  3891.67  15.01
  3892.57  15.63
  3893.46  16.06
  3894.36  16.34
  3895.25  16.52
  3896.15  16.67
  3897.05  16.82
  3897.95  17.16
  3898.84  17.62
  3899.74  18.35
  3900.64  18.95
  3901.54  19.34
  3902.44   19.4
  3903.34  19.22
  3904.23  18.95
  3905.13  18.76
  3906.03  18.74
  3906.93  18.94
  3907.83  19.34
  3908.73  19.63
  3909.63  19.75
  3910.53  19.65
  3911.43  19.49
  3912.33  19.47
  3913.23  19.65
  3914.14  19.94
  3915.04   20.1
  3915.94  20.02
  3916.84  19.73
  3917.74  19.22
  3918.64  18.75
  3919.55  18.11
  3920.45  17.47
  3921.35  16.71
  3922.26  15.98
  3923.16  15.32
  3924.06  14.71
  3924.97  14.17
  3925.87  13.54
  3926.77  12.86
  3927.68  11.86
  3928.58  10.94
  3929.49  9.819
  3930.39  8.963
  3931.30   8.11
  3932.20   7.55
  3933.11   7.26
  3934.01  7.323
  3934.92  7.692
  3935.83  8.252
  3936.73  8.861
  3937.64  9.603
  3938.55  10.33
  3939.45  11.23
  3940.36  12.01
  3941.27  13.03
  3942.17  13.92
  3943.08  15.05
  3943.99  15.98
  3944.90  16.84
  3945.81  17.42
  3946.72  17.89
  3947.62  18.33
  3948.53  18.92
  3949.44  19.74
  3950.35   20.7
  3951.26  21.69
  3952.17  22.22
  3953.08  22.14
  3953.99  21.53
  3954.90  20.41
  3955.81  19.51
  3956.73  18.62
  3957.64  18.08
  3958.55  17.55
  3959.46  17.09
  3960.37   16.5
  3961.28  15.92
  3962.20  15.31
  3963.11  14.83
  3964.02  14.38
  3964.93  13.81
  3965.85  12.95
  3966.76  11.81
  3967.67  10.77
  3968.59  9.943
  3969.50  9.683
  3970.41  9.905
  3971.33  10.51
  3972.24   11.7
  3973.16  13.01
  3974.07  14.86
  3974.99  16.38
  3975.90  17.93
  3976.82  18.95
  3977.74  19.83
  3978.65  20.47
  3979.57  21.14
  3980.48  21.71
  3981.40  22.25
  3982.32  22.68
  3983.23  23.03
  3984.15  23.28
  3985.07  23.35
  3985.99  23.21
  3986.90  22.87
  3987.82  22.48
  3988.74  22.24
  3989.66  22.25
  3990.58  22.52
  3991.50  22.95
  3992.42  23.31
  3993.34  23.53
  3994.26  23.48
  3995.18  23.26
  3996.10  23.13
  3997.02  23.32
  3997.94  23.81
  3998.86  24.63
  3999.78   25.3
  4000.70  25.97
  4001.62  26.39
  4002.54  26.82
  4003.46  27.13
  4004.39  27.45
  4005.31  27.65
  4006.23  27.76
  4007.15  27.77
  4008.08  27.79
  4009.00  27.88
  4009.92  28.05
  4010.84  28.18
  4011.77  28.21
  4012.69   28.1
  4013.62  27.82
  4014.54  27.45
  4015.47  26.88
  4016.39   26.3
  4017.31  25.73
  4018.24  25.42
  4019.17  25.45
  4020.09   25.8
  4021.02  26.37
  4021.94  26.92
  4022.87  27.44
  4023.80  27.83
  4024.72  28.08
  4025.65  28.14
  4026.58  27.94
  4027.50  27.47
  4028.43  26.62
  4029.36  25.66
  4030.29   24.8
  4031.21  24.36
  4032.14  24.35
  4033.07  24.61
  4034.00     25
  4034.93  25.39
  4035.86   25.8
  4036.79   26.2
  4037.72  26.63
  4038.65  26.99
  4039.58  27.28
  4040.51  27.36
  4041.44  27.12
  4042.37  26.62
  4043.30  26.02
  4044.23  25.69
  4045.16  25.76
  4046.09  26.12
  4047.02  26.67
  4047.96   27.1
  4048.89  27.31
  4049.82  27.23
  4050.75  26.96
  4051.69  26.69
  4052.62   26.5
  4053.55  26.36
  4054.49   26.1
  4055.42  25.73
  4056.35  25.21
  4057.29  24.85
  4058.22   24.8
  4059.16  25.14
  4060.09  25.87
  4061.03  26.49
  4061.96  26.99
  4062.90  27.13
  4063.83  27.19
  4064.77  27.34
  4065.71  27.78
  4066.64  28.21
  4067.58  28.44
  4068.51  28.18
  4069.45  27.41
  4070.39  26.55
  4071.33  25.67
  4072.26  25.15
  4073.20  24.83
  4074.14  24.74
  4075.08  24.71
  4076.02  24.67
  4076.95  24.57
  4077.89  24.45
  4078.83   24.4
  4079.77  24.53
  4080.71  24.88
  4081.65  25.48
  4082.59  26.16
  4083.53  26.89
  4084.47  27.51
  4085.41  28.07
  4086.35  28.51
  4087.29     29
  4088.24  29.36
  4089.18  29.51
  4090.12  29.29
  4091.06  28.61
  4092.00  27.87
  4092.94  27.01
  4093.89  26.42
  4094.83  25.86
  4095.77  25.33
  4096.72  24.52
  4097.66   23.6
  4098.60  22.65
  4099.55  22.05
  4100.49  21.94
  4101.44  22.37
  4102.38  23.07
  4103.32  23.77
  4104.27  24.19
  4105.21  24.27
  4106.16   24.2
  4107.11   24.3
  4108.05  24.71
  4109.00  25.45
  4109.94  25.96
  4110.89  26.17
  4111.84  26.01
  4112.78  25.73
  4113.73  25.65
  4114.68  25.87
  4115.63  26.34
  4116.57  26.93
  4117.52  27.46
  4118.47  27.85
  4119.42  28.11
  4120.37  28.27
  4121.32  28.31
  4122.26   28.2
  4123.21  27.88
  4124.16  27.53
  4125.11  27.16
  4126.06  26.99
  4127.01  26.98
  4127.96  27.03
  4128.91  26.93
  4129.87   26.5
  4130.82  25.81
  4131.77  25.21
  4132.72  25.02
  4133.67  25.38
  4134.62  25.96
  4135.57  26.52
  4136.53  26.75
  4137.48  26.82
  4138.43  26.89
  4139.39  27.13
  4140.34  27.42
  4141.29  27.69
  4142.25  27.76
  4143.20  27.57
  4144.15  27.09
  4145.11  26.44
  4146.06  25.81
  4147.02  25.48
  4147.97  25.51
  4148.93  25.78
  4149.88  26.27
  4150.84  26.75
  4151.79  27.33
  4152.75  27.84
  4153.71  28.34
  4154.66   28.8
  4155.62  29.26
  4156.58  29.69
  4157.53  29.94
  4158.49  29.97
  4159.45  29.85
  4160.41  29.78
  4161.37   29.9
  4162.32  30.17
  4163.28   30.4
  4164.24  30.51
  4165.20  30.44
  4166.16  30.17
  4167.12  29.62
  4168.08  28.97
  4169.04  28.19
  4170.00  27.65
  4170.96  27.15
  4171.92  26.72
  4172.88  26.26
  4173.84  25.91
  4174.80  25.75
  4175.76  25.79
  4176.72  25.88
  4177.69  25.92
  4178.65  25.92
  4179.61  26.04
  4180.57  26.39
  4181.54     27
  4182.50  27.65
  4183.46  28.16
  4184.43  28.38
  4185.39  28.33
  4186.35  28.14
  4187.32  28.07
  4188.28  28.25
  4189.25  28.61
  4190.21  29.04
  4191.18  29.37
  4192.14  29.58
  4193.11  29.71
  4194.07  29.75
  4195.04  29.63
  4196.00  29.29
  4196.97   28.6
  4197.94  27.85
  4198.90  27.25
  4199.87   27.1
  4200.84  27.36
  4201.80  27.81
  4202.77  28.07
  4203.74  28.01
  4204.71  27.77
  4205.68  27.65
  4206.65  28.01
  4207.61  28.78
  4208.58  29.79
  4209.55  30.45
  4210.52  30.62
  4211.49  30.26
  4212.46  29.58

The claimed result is 1.81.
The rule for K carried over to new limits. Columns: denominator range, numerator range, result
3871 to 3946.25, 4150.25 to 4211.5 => 2.16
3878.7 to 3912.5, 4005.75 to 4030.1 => 1.77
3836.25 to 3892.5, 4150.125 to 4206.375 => 2.32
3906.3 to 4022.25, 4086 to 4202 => 1.55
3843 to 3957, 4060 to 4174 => 1.92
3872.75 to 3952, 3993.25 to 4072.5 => 1.82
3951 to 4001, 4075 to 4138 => 1.45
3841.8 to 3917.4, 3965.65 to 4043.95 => 1.58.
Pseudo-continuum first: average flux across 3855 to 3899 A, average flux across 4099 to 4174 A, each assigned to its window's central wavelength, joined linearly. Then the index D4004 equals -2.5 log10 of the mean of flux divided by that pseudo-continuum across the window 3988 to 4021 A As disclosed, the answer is -0.24 mag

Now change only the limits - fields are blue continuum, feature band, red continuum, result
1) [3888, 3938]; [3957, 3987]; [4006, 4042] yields 0.27 mag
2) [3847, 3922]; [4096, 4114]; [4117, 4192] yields 0.05 mag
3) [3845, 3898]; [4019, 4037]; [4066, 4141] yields -0.17 mag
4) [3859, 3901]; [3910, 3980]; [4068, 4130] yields 0.18 mag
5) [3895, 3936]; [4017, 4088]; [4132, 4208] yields -0.18 mag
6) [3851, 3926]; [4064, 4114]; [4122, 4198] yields -0.05 mag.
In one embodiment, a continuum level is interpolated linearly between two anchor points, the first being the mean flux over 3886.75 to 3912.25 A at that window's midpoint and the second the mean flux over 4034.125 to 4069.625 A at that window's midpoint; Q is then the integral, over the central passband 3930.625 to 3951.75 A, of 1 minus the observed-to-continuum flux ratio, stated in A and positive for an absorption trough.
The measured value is 7.0 A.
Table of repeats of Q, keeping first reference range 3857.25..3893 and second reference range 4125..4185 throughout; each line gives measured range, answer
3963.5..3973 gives 3.6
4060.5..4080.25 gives -2.3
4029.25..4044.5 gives -2.8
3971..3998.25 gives -1.9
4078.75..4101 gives -1.7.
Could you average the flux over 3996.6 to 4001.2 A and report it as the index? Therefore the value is 24.7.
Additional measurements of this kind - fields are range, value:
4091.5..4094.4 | 27.1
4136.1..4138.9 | 26.9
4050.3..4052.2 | 26.8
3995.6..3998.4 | 23.4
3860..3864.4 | 14.1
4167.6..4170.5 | 28.3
